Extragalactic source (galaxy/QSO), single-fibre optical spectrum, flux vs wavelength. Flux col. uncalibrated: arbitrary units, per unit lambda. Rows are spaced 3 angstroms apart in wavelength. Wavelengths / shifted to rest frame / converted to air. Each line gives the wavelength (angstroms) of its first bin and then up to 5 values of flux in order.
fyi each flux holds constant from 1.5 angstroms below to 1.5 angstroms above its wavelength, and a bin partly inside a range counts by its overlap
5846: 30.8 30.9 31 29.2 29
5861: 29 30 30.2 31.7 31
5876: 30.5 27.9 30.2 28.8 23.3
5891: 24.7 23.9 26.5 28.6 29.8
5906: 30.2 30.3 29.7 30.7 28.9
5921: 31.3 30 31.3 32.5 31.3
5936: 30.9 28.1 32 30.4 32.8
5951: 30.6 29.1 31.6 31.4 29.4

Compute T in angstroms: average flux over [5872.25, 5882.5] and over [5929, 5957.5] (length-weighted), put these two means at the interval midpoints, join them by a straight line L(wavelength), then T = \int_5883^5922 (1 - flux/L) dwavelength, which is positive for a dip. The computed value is 2.6 angstroms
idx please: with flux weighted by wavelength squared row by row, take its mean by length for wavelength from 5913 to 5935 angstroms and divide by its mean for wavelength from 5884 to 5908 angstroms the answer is 1.2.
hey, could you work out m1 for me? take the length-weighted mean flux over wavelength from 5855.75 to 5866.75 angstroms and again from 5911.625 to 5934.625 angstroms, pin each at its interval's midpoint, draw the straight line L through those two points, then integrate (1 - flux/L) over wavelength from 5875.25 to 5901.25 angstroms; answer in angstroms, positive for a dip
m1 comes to 2.6 angstroms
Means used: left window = 29.4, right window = 30.8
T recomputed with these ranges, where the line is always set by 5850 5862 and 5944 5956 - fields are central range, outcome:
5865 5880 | -0.3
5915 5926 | 0.1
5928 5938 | -0.3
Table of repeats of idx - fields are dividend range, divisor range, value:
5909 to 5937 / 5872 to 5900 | 1.13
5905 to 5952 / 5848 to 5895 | 1.08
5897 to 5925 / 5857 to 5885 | 1.01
